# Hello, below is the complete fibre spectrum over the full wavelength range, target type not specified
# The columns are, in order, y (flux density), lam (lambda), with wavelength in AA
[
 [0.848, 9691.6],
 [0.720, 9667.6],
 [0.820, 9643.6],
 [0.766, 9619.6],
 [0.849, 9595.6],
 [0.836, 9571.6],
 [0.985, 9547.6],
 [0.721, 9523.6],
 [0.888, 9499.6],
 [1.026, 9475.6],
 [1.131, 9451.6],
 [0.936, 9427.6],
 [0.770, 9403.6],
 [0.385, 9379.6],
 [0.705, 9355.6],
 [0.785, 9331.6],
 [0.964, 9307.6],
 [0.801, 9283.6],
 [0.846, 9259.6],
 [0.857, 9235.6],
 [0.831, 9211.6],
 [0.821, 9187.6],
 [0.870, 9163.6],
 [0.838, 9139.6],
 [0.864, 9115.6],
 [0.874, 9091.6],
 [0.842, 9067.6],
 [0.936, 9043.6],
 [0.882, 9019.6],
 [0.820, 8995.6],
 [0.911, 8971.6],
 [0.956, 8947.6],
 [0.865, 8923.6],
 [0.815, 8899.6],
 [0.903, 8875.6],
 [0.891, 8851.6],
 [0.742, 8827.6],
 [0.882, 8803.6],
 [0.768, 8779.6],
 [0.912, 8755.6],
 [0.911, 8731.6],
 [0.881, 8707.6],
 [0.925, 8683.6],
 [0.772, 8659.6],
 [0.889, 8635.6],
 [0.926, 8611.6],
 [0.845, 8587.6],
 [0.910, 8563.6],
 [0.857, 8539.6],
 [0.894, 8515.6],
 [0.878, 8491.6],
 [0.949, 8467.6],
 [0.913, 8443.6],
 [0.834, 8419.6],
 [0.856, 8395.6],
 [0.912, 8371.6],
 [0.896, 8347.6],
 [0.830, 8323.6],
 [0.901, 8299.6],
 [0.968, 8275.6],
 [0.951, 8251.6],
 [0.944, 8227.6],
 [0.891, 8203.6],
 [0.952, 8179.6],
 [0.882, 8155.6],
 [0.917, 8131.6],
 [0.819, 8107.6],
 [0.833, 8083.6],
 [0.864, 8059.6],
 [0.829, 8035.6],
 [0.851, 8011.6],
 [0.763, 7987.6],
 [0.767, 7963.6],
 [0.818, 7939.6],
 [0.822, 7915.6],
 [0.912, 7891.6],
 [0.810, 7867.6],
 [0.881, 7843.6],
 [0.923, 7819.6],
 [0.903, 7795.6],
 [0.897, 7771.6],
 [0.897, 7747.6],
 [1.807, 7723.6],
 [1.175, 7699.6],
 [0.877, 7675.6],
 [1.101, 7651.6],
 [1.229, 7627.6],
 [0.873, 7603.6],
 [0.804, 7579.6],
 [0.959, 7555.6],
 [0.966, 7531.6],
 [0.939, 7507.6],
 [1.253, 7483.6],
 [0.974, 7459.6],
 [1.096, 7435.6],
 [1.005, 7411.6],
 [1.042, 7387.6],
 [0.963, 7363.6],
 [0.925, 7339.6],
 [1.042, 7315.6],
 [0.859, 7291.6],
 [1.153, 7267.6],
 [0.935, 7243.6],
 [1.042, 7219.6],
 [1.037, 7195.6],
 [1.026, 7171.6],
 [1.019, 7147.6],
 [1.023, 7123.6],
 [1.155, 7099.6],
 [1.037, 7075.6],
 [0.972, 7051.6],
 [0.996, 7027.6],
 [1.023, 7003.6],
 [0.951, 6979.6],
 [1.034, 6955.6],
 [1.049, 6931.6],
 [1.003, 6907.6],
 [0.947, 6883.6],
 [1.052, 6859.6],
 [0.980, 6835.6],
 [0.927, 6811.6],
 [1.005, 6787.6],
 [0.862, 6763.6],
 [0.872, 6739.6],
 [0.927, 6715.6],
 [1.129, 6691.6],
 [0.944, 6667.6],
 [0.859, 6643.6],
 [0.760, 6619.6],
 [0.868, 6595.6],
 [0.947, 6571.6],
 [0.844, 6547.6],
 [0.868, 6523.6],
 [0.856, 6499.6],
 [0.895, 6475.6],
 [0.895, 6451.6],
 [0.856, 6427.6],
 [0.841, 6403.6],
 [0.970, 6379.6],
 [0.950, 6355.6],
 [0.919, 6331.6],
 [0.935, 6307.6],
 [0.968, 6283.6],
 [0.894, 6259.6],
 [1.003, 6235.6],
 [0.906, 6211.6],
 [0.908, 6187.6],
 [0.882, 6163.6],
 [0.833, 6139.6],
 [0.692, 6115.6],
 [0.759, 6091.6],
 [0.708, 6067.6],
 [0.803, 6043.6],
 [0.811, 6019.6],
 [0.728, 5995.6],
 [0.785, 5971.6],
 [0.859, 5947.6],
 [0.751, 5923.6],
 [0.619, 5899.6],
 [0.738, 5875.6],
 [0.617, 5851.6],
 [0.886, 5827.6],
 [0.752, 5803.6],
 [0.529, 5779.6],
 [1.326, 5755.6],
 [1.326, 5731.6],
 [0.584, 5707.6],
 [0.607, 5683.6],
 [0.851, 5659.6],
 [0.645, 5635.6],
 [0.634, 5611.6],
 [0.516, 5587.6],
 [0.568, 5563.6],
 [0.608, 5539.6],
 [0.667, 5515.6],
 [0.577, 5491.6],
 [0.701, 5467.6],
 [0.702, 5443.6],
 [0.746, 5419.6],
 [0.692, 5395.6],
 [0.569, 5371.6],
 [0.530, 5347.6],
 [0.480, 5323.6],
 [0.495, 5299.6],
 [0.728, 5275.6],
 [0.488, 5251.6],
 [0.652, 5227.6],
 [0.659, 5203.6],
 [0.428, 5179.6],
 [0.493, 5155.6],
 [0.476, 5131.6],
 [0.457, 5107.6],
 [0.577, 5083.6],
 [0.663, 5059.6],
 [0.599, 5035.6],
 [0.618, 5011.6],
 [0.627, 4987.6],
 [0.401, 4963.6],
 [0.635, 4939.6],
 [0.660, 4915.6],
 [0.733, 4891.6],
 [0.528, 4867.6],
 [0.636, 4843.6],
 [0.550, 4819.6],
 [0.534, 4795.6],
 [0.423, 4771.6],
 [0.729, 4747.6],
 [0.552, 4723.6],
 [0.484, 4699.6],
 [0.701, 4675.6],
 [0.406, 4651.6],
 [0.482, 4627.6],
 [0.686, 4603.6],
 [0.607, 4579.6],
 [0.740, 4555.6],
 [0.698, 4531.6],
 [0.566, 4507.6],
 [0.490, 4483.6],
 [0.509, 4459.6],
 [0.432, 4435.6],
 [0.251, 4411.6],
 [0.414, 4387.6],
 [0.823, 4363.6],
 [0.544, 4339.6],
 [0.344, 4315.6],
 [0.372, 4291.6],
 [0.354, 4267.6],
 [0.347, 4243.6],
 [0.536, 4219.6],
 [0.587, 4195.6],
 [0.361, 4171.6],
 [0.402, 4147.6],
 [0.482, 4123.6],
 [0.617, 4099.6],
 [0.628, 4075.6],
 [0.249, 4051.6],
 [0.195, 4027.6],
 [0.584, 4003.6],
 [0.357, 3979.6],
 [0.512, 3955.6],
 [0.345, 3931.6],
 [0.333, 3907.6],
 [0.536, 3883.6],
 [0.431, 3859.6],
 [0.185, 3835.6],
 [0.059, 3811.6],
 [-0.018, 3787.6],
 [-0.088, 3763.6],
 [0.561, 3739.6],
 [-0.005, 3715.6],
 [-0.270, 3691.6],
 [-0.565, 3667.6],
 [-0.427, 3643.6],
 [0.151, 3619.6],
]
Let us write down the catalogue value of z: 0.540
